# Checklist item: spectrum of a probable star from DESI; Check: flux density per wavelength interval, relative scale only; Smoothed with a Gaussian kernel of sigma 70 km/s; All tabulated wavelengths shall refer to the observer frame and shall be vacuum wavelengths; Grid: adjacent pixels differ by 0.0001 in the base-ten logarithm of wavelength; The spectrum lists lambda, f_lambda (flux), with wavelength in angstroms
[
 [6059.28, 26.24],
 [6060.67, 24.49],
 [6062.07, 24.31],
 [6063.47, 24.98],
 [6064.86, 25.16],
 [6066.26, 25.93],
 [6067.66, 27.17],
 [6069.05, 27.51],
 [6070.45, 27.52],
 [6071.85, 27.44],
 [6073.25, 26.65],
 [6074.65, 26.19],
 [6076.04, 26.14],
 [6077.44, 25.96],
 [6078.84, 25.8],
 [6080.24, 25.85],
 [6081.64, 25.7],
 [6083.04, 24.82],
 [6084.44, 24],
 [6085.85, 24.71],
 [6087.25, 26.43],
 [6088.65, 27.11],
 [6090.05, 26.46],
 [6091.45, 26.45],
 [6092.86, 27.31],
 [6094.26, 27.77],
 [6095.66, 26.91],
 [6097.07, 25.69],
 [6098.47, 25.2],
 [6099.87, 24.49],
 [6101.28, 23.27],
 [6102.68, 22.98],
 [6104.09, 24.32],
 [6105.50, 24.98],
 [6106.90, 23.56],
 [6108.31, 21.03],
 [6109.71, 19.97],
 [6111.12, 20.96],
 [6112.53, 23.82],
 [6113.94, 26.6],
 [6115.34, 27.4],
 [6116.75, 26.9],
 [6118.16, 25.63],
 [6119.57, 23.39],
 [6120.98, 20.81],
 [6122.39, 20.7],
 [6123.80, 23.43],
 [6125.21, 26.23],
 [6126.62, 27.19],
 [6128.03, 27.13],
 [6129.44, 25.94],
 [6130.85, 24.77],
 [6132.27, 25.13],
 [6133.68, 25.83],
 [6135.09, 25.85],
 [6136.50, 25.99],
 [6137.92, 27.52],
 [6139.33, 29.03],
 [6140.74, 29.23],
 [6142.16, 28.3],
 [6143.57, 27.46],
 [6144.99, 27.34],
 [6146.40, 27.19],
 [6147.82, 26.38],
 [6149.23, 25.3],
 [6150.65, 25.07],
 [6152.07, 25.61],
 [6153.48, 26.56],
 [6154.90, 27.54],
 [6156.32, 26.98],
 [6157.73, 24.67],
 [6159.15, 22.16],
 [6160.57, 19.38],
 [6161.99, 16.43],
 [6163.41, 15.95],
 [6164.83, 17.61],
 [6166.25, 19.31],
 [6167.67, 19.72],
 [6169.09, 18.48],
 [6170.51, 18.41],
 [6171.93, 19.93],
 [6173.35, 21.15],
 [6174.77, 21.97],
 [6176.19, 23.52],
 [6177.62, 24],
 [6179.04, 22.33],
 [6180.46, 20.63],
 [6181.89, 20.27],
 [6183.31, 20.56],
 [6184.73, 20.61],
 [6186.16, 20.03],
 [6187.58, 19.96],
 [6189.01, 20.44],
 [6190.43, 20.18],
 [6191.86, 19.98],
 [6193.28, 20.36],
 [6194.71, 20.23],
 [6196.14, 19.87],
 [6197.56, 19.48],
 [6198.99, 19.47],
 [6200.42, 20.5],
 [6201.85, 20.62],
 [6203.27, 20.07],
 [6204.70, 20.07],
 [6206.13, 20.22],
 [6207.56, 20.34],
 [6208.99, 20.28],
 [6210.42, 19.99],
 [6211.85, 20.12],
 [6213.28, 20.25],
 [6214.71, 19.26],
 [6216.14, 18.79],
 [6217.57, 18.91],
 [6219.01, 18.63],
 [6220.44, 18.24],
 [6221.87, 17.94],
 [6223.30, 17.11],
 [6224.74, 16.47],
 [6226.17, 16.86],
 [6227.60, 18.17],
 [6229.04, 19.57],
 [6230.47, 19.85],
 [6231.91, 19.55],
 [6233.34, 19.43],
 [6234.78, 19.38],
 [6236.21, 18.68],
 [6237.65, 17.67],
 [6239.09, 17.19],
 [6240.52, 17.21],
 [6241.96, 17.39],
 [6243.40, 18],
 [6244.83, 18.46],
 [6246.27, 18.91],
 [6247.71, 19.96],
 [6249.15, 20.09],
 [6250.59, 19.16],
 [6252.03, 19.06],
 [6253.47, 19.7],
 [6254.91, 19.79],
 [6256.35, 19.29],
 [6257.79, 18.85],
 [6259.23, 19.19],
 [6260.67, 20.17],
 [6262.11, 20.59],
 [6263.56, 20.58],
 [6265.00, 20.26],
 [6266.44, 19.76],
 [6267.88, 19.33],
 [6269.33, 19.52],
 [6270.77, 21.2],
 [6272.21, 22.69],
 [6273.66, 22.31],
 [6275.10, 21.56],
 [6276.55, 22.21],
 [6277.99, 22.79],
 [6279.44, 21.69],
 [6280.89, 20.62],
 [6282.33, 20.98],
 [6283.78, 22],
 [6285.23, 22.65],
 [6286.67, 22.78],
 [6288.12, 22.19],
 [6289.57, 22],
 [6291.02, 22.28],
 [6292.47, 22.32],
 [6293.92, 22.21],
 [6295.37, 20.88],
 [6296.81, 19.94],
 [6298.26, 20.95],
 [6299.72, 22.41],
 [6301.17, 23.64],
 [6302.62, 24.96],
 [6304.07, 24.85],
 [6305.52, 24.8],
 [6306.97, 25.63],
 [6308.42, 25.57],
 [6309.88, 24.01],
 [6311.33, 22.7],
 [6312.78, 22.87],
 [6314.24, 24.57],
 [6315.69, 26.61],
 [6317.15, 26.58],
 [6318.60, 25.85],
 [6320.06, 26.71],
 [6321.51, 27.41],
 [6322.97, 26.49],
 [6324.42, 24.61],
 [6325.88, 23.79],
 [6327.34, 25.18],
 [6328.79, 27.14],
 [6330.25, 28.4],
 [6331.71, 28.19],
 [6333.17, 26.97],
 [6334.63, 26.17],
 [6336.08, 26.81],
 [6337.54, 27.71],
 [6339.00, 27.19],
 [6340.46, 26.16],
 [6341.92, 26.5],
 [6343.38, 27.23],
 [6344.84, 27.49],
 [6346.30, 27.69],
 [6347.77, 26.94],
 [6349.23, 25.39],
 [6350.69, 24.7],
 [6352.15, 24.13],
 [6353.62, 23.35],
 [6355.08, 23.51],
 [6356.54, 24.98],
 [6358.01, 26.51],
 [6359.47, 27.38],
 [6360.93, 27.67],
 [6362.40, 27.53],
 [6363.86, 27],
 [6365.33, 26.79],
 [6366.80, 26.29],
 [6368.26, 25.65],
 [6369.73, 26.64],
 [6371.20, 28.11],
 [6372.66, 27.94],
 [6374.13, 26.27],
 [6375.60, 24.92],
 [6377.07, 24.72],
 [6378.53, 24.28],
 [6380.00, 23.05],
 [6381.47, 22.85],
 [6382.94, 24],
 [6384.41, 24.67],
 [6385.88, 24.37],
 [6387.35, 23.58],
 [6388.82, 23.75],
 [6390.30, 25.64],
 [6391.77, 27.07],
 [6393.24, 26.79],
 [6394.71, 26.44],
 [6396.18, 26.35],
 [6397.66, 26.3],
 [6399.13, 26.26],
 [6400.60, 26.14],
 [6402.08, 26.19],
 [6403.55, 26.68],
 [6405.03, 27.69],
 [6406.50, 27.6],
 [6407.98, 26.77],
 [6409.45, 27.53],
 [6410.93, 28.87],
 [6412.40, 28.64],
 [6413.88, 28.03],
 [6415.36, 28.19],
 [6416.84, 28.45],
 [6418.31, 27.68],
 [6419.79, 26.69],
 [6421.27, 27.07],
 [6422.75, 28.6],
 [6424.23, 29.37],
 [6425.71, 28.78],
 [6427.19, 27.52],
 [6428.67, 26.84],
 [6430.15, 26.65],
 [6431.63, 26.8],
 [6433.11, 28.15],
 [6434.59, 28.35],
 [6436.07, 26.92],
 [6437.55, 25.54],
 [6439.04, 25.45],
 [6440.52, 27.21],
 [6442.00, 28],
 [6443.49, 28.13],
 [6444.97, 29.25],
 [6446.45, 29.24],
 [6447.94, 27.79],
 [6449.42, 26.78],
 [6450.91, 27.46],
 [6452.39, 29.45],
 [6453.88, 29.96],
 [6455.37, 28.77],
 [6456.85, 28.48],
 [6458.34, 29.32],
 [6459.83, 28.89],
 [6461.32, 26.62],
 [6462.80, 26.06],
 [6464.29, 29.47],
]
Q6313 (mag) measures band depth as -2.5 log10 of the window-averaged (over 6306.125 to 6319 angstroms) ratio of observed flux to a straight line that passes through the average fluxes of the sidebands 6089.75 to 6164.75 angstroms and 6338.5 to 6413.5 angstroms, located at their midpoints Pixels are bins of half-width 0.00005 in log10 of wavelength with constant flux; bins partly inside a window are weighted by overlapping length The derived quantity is 0.04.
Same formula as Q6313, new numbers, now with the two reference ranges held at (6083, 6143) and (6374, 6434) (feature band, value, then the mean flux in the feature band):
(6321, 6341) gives -0.016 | 26.6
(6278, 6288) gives 0.187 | 21.9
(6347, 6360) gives 0.047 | 25.2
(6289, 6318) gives 0.112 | 23.5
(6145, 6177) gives 0.141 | 22.4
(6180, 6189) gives 0.248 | 20.3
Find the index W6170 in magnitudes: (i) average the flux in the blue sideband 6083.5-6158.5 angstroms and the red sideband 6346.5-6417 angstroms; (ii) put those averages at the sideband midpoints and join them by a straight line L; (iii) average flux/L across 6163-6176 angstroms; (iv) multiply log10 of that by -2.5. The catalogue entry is 0.299 mag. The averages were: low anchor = 25.5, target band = 19.4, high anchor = 26.1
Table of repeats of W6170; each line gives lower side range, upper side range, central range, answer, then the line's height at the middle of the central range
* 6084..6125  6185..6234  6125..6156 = -0.170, 22.8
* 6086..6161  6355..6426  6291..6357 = 0.045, 26.2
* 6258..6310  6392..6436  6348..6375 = -0.038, 25.2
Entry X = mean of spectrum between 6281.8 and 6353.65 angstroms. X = 24.8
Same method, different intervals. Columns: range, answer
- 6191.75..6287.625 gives 19.7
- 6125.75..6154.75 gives 26.7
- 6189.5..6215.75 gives 20.1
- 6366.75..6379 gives 26.1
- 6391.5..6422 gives 27.2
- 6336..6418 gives 26.2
